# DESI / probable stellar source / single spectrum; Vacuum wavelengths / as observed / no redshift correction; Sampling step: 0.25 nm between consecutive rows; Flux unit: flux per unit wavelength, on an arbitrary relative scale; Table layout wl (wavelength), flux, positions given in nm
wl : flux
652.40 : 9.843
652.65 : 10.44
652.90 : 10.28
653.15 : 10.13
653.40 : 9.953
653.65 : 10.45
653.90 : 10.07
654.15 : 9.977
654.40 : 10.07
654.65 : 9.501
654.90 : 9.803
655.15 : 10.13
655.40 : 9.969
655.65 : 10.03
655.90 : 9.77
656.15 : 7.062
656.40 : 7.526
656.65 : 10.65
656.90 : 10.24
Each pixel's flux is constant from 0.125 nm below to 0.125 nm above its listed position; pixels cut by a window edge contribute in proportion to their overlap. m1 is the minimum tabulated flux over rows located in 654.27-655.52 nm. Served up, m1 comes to 9.501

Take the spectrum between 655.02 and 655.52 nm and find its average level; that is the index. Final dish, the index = 10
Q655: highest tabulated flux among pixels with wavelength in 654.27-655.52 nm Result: 10.13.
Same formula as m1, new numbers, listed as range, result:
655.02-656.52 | 7.062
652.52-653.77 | 9.953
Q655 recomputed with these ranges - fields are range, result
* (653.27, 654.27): 10.45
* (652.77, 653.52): 10.28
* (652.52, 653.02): 10.44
